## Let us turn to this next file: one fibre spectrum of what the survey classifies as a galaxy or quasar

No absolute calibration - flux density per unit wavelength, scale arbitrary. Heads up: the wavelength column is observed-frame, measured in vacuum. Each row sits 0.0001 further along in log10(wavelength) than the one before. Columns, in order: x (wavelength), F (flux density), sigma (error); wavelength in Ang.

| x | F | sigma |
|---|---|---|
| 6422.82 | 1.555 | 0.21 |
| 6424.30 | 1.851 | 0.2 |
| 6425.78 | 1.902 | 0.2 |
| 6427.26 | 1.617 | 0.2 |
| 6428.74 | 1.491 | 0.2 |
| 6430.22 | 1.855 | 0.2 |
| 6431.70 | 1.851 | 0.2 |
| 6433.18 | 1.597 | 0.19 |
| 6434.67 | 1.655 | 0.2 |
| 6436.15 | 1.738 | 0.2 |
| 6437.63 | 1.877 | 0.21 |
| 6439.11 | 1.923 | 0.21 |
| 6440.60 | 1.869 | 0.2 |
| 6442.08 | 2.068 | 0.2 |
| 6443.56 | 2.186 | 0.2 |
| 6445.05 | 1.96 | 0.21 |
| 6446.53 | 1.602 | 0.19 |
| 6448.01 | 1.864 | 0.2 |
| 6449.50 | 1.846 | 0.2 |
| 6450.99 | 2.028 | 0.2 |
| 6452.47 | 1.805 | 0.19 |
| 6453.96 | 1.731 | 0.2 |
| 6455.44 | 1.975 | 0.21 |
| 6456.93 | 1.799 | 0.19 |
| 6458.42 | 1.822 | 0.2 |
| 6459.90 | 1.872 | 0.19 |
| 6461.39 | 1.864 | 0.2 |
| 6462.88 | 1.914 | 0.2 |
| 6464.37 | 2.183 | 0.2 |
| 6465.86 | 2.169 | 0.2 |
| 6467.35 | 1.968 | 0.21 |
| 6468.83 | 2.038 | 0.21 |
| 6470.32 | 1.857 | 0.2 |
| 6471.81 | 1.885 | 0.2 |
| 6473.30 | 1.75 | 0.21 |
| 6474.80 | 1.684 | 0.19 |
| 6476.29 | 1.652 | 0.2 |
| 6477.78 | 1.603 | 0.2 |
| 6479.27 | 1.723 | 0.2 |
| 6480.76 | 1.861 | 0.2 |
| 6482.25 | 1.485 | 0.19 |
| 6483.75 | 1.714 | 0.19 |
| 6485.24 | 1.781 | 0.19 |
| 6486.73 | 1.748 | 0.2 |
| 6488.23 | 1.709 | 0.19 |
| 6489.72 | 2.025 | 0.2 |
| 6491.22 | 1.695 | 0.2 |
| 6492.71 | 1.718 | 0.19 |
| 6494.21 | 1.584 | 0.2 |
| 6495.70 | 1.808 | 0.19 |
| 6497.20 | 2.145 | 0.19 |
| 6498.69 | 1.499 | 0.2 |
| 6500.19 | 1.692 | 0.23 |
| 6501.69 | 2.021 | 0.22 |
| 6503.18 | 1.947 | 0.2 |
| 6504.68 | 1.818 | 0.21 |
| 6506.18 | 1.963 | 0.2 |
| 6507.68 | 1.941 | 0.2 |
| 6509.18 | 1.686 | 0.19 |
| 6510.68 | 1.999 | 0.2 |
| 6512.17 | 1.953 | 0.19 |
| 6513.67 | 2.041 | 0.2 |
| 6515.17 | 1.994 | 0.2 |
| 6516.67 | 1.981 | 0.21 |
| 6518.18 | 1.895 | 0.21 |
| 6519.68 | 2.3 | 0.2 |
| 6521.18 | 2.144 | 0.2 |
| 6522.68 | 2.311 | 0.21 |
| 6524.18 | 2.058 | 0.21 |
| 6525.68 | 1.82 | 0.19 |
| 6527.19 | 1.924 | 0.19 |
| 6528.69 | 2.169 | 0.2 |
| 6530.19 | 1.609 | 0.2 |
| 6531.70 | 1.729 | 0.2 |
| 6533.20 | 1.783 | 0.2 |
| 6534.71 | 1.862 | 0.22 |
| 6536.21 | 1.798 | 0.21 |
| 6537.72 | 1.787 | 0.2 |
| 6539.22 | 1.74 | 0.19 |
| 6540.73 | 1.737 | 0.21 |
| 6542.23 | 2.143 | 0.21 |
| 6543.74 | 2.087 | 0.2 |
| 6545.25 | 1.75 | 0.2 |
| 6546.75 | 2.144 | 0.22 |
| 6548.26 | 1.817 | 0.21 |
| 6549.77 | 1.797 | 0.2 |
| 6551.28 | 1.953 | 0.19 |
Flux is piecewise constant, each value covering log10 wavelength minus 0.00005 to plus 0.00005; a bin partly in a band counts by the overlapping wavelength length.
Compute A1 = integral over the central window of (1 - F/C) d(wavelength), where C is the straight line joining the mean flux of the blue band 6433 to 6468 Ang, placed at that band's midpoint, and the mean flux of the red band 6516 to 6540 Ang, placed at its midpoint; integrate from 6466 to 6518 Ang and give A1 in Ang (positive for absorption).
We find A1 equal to 2.32 Ang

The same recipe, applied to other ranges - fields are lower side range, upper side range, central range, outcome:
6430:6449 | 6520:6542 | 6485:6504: 0.85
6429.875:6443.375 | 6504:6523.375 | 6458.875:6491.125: 1.51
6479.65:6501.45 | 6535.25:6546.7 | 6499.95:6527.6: -2.53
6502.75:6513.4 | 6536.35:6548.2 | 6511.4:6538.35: -0.71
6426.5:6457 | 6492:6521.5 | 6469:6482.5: 0.88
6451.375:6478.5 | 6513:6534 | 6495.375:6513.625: 0.60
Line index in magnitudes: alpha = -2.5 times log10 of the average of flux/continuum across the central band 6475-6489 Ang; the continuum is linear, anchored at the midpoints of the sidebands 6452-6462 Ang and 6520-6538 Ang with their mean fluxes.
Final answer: 0.10 mag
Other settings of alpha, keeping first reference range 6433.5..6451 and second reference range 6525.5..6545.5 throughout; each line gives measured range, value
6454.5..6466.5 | -0.04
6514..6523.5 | -0.13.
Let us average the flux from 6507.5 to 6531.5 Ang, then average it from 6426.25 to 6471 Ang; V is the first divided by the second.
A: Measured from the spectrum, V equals 1.06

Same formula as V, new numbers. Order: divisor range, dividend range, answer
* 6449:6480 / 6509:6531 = 1.07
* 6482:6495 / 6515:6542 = 1.12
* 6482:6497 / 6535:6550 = 1.08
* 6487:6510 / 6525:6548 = 1.03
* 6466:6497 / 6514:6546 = 1.09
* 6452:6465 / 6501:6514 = 1.02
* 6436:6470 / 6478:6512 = 0.94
